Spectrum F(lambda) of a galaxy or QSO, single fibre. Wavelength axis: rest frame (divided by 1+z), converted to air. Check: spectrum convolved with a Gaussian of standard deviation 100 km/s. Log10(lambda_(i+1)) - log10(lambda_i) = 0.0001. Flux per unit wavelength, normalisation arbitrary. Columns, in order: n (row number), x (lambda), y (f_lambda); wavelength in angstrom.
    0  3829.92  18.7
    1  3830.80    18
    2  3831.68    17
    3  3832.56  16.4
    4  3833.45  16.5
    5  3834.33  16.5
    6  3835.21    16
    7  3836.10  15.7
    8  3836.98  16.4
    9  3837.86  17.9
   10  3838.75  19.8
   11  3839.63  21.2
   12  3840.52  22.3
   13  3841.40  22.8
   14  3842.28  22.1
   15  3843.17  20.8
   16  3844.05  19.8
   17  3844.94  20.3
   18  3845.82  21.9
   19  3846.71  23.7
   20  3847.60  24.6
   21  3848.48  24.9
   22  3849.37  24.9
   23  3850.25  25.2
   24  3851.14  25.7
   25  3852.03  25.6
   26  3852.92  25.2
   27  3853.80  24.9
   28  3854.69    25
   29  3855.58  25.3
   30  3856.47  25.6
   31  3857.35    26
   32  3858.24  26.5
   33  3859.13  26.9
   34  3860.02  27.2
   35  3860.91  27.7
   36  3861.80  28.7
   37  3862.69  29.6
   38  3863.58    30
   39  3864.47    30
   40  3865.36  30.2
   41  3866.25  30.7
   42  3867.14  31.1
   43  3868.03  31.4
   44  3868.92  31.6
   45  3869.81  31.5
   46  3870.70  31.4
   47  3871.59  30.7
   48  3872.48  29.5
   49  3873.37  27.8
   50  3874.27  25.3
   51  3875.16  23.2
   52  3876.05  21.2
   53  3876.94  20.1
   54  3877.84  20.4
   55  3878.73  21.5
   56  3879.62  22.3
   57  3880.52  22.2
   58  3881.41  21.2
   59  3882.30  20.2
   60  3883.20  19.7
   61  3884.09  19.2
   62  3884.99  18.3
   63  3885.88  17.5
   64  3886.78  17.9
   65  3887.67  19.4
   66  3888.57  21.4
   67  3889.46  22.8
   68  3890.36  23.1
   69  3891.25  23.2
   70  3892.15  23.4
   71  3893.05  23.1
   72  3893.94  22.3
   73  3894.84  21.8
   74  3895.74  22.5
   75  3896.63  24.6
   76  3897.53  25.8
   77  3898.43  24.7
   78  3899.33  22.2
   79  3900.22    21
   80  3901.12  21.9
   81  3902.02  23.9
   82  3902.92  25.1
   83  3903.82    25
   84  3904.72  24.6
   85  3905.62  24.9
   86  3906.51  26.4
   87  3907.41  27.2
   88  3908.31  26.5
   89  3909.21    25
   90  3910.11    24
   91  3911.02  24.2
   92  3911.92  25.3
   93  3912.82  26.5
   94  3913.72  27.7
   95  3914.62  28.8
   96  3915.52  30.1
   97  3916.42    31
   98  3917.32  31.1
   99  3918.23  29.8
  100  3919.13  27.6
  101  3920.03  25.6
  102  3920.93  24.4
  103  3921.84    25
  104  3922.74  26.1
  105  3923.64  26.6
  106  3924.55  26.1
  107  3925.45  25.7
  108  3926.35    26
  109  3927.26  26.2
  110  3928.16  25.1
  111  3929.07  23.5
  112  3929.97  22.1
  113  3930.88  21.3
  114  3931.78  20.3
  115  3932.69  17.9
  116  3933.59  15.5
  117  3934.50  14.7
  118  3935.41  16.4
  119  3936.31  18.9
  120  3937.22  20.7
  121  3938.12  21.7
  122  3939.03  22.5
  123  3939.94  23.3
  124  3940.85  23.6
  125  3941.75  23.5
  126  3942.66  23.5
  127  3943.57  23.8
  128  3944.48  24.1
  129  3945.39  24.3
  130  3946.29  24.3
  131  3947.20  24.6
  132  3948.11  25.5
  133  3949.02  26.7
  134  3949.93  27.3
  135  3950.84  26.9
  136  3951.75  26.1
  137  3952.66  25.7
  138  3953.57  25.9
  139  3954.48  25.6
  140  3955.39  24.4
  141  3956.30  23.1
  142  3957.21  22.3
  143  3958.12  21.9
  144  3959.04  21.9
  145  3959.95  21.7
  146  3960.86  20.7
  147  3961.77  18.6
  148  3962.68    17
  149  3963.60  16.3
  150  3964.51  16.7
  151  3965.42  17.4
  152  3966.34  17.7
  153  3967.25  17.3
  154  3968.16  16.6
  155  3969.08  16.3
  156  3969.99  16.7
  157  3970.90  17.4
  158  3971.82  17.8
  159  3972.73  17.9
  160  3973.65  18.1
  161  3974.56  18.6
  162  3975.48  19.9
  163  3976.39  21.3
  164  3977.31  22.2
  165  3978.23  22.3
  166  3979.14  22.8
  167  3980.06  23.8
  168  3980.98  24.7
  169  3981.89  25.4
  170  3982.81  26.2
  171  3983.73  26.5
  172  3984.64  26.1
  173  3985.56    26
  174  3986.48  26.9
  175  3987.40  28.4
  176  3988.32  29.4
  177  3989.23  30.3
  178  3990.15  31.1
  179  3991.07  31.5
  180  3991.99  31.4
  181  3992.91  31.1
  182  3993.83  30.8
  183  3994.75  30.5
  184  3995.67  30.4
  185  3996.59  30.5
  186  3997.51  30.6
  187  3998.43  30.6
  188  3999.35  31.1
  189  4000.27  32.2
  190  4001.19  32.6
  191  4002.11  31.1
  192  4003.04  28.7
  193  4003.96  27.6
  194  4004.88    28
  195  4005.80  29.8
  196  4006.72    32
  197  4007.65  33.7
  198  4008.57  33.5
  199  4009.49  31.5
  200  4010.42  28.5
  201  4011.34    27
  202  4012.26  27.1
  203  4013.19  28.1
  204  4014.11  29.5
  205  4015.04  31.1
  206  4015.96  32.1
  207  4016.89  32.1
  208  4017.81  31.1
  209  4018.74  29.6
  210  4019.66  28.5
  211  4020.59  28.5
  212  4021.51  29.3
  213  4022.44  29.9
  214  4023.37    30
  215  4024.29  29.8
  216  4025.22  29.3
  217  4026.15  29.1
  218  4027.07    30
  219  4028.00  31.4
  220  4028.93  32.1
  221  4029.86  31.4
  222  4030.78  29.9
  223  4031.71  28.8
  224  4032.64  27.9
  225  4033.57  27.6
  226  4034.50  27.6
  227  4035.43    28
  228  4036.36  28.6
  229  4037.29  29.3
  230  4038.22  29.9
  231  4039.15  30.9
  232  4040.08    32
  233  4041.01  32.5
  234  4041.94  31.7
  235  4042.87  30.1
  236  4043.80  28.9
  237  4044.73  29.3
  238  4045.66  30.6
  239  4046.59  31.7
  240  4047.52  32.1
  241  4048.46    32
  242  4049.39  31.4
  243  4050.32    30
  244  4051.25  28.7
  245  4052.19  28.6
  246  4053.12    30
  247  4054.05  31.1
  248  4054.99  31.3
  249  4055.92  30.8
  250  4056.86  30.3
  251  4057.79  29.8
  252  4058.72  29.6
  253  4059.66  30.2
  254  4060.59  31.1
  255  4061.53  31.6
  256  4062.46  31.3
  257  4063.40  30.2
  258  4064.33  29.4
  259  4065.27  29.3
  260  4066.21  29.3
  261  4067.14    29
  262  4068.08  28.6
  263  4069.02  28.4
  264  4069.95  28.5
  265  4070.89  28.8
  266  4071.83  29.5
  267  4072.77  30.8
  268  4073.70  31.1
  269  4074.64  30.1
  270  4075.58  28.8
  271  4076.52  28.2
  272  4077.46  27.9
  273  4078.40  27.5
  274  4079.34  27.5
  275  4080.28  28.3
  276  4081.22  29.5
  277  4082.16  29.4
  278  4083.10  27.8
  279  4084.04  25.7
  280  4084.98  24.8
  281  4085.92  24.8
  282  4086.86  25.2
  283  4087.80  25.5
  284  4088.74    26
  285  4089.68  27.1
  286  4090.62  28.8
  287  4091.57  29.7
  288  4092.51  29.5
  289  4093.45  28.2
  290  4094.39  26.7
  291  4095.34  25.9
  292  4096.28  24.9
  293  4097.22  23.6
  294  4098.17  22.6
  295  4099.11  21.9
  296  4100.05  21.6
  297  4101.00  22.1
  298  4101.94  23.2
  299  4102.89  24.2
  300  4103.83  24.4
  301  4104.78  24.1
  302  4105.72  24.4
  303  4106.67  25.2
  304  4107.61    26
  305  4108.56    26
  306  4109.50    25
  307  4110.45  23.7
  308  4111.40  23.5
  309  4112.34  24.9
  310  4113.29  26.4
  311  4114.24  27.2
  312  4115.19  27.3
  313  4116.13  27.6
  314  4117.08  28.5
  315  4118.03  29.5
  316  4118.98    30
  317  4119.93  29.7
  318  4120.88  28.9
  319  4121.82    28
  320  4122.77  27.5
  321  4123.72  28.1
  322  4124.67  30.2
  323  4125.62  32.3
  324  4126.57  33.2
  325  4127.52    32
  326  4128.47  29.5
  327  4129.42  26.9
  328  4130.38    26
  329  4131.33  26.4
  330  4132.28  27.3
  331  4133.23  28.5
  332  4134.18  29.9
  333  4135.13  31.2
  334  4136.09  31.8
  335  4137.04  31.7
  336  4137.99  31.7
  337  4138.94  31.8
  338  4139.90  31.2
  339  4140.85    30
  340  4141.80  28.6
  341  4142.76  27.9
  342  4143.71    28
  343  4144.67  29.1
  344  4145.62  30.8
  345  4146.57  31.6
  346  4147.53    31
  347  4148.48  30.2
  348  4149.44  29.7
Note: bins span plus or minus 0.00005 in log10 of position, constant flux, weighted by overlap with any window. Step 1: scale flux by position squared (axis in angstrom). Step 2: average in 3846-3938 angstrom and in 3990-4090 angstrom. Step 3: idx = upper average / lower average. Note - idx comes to 1.30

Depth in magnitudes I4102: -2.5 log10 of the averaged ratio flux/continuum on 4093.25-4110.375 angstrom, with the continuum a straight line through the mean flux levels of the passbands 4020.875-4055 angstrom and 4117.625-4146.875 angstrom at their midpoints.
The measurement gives 0.22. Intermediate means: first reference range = 30.1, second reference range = 29.6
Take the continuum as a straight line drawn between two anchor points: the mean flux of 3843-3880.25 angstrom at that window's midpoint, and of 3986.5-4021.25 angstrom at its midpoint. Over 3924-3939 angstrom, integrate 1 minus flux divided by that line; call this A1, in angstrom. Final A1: 3.6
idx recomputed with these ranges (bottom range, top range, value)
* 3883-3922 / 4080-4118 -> 1.17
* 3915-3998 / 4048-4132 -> 1.25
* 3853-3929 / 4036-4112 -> 1.22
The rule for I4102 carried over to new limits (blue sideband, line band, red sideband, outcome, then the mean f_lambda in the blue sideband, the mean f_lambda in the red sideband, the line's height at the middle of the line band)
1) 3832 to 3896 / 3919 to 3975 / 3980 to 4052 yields 0.22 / 23.6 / 29.8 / 27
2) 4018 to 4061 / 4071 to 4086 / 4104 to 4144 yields 0.03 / 30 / 28.3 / 29.2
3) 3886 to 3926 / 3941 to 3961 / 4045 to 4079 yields 0.09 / 24.8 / 29.9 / 26.3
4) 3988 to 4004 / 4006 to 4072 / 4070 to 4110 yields -0.05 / 30.7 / 26.5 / 28.8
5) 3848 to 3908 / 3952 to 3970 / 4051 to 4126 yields 0.26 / 24.8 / 27.6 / 25.9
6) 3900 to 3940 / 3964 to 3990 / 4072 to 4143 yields 0.16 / 24.3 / 27.5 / 25.3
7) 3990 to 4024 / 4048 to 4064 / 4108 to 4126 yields -0.05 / 30.3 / 27.6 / 29.1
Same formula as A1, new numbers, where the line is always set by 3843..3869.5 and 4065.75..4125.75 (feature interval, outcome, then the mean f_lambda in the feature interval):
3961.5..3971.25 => 3.52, 17.1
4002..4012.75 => -1.22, 29.8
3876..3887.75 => 2.86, 20.1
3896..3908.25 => 0.98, 24.5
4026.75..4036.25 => -0.91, 29.4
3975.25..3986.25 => 1.09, 24.1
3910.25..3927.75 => -0.25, 27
